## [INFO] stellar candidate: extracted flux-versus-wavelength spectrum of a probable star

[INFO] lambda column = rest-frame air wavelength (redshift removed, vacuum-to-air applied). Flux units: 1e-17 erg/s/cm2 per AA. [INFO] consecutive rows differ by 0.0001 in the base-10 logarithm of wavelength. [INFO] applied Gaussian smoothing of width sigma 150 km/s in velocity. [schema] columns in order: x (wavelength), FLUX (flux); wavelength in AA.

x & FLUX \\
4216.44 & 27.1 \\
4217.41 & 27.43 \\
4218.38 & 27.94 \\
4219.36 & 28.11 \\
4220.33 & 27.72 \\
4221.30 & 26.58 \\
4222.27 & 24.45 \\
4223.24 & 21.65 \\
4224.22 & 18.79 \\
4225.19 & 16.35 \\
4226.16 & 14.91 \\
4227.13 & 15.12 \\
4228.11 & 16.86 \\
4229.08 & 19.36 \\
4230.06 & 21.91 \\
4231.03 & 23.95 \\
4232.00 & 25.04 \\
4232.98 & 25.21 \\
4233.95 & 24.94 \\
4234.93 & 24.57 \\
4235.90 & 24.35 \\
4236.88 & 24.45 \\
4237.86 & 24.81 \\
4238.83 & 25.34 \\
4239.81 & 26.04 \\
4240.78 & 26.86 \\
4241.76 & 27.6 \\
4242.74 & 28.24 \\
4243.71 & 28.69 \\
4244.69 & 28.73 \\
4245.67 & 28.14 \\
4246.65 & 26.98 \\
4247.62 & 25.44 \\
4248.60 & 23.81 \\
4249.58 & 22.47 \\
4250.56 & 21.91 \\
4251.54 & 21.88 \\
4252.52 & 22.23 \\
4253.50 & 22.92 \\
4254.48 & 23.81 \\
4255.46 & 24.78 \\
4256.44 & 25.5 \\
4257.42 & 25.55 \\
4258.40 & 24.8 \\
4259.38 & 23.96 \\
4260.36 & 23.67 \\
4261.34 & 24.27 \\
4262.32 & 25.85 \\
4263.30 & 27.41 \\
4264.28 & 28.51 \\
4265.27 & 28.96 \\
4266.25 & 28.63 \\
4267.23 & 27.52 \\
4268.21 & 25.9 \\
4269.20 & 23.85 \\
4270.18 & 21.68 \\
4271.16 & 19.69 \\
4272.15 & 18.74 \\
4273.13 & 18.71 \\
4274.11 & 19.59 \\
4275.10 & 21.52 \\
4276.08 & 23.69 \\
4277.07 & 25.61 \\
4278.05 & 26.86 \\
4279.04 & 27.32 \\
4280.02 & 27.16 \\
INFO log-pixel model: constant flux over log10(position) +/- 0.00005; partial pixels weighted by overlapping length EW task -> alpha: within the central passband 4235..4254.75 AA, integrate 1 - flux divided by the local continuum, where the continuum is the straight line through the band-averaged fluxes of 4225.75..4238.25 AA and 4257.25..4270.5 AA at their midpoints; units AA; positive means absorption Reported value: -1.48 AA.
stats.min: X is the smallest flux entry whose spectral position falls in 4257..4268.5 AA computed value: 23.67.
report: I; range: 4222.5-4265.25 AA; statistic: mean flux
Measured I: 24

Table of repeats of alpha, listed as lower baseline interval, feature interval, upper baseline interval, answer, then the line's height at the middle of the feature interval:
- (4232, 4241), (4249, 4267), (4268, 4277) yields -1.5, 23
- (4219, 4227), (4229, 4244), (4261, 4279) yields -1.7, 22.6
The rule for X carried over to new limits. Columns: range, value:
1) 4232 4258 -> 21.88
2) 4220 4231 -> 14.91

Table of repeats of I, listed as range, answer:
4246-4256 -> 23.7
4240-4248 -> 27.6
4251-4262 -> 24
